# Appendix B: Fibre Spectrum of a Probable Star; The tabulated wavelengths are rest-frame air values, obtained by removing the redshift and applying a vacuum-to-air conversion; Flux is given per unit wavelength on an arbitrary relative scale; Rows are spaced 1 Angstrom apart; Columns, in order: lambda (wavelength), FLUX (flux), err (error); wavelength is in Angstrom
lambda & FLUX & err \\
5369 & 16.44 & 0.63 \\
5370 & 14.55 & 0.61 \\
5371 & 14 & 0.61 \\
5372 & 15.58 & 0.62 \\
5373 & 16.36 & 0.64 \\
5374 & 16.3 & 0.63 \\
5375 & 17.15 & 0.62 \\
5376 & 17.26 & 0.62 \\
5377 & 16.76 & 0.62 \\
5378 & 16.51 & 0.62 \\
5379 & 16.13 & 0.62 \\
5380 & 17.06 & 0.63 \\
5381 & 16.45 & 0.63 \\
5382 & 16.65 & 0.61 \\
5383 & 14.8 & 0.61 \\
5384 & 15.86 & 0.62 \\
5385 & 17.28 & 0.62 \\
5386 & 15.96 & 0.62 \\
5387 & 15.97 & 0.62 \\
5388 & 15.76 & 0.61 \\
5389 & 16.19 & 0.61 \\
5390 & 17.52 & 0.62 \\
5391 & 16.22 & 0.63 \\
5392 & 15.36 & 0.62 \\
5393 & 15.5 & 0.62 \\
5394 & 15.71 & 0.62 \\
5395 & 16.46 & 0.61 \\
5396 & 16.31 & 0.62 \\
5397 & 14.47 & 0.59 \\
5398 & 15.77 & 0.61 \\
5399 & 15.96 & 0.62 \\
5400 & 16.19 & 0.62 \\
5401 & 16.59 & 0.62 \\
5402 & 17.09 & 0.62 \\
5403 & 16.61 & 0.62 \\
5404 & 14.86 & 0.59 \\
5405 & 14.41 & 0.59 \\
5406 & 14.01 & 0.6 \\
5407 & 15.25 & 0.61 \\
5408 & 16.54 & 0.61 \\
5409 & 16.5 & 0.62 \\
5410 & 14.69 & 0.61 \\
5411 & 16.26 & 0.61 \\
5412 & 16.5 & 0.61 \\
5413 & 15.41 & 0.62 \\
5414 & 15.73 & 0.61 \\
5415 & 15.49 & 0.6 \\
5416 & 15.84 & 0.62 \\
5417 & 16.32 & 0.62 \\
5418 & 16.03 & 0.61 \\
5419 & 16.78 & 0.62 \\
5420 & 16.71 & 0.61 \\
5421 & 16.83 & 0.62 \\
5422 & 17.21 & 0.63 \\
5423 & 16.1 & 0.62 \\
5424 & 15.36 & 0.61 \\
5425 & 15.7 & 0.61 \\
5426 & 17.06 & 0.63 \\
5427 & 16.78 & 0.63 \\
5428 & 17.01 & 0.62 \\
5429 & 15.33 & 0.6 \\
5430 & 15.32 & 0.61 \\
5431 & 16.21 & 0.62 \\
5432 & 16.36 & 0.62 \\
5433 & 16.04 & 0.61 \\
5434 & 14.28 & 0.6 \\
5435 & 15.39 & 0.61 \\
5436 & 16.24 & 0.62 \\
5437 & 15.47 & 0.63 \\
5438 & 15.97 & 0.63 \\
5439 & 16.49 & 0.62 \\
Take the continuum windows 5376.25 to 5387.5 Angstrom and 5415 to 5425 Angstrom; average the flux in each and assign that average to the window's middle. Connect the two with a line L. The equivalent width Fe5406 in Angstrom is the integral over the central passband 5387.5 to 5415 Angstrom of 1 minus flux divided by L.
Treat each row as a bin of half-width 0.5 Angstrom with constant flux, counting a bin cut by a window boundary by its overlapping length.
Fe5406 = 0.78 Angstrom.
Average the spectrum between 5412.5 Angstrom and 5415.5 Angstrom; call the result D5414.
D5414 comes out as 15.5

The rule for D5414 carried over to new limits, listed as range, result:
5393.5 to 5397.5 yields 15.7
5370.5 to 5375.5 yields 15.9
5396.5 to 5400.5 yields 15.6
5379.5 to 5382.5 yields 16.7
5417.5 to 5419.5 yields 16.4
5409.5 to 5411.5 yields 15.5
